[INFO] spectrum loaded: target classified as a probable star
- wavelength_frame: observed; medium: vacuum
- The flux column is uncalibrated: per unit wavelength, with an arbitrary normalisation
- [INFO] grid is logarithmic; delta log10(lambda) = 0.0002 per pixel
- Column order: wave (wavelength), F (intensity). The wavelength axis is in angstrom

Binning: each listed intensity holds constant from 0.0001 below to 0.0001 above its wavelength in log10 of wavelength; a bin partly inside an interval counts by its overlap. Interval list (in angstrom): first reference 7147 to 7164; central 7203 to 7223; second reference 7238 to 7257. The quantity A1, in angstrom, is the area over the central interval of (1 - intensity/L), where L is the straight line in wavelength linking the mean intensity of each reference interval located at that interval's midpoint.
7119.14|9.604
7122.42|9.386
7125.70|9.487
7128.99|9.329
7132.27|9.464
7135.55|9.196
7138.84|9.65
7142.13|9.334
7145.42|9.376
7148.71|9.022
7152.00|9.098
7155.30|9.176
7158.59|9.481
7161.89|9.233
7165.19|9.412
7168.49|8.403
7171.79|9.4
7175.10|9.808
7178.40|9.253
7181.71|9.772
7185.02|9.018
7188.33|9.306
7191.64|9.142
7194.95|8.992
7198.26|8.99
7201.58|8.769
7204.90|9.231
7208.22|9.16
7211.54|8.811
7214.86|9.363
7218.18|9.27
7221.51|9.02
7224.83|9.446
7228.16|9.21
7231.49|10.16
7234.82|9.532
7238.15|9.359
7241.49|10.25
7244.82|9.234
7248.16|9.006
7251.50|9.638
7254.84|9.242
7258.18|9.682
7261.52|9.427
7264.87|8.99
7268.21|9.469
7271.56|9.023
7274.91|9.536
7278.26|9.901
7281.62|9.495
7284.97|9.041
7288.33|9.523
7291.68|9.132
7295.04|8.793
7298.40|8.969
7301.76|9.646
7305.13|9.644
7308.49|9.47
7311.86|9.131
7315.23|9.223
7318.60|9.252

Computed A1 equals 0.5 angstrom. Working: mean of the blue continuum 9.21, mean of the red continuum 9.47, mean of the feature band 9.14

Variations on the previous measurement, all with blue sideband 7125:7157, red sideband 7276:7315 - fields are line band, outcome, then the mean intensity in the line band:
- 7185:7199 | 0.3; 9.11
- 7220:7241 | -0.4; 9.5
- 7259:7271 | 0.0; 9.3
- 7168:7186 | -0.1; 9.34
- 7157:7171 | 0.2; 9.15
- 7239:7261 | -0.4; 9.5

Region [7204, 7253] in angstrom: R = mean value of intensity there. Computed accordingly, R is 9.38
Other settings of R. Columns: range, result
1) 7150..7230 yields 9.2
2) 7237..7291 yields 9.42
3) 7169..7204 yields 9.22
